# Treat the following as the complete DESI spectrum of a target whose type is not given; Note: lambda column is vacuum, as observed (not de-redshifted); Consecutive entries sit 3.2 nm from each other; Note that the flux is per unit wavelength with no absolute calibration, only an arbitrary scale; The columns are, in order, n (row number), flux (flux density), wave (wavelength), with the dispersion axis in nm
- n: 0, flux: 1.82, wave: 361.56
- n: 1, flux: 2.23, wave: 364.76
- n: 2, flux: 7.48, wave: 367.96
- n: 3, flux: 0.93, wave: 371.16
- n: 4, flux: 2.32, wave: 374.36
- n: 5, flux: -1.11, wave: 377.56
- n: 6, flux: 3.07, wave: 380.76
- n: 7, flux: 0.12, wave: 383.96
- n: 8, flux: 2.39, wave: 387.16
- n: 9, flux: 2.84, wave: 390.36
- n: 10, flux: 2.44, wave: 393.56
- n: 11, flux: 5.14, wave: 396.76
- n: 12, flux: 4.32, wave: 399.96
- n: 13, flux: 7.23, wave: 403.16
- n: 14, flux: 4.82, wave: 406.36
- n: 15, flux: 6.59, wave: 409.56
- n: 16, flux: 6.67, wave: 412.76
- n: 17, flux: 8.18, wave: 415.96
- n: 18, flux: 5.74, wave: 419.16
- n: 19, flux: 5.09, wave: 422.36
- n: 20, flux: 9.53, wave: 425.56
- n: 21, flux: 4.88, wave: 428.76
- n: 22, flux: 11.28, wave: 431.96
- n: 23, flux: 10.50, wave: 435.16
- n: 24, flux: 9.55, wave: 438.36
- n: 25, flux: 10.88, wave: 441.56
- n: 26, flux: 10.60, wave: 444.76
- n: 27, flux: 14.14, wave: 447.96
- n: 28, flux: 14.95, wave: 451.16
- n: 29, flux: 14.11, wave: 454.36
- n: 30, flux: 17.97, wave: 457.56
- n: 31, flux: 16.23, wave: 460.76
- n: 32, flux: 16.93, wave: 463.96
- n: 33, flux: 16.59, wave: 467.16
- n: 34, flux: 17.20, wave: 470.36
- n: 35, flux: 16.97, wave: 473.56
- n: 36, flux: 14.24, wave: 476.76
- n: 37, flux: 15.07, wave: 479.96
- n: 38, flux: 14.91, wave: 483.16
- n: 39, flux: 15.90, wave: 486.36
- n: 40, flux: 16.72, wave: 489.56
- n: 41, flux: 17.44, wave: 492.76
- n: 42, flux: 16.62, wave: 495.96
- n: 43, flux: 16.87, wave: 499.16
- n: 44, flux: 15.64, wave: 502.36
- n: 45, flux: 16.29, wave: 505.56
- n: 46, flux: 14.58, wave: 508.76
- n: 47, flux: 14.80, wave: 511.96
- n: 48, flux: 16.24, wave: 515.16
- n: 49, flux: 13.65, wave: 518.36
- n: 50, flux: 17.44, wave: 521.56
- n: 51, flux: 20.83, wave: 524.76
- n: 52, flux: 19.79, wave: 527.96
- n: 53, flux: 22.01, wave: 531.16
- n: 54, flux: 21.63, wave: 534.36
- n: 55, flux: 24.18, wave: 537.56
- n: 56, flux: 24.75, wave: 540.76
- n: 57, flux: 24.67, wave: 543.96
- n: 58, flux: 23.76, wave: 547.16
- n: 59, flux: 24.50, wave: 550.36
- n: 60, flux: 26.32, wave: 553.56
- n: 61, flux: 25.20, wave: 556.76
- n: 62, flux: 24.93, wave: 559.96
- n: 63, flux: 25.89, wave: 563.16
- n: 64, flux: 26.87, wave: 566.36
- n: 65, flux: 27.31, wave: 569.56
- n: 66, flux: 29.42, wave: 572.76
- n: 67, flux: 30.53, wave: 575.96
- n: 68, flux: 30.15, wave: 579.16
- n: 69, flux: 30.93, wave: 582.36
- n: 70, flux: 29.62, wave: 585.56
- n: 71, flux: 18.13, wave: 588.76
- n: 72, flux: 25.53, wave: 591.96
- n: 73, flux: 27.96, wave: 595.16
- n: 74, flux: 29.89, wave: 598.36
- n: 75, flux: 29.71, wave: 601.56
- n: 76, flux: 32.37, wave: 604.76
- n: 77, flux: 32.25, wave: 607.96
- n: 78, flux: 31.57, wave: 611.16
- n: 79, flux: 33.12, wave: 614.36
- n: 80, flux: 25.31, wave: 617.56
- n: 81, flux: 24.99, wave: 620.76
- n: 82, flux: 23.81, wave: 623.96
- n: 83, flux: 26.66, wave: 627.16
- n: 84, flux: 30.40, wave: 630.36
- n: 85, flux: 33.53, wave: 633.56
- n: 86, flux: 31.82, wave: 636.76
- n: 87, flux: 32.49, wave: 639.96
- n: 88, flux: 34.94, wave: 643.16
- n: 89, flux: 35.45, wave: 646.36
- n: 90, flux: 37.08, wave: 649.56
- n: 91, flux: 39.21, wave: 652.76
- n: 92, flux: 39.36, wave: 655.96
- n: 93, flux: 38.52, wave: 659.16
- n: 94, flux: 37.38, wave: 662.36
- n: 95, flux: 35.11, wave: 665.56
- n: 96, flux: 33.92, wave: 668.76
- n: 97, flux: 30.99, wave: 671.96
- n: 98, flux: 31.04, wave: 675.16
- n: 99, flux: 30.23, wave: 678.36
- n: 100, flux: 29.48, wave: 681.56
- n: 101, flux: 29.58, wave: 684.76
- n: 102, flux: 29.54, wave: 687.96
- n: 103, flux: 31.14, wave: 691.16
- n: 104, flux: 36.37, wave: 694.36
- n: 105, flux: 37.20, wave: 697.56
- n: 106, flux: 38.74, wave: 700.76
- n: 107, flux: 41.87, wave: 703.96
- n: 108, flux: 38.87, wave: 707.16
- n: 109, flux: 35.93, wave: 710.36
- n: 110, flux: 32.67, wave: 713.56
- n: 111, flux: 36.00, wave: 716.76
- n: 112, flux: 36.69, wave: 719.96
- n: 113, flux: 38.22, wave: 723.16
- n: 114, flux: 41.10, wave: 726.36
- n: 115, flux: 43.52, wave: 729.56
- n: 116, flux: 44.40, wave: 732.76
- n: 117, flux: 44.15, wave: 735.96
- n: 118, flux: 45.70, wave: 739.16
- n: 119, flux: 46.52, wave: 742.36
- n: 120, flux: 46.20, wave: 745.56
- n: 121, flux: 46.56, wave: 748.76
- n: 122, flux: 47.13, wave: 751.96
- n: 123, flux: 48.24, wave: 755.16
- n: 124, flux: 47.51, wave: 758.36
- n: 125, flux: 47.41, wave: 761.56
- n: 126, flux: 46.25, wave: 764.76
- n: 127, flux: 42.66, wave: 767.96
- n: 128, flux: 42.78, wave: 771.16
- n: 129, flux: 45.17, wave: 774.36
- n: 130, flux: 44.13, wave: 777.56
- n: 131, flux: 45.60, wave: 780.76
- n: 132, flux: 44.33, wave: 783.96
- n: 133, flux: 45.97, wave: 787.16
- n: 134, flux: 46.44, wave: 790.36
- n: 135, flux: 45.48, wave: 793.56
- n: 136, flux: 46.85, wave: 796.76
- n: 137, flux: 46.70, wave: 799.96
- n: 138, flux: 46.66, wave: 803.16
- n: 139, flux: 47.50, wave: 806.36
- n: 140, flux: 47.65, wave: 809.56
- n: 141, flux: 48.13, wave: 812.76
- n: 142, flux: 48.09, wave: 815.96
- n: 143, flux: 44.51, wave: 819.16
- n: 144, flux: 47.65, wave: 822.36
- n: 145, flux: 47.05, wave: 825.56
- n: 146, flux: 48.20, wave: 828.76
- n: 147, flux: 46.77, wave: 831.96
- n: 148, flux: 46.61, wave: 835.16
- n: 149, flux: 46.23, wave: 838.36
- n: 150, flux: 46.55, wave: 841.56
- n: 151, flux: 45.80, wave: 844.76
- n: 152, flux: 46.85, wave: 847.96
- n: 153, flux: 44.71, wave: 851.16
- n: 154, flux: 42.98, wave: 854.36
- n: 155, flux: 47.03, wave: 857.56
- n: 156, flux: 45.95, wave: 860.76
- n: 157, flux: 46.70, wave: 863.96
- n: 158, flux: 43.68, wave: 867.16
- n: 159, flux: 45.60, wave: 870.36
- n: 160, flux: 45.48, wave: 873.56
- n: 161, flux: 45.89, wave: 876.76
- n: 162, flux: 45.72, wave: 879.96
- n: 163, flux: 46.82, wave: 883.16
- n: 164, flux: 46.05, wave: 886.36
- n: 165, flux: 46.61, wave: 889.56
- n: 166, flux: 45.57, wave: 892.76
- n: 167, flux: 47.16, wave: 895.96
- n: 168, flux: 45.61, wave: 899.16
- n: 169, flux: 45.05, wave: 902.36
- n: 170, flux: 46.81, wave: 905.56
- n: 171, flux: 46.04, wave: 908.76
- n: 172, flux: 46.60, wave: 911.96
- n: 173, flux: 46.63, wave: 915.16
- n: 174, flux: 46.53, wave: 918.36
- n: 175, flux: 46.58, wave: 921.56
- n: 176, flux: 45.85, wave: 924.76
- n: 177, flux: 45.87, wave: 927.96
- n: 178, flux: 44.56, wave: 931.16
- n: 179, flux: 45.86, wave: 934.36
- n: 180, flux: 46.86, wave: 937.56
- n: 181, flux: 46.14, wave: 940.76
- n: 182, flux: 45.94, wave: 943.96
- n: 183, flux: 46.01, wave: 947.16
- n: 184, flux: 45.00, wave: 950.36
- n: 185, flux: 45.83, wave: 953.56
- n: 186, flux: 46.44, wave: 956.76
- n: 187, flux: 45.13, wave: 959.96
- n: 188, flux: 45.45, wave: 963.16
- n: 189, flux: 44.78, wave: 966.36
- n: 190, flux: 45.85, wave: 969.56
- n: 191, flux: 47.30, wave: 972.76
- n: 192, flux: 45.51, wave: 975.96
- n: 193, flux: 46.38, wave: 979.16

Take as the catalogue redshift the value 0.000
